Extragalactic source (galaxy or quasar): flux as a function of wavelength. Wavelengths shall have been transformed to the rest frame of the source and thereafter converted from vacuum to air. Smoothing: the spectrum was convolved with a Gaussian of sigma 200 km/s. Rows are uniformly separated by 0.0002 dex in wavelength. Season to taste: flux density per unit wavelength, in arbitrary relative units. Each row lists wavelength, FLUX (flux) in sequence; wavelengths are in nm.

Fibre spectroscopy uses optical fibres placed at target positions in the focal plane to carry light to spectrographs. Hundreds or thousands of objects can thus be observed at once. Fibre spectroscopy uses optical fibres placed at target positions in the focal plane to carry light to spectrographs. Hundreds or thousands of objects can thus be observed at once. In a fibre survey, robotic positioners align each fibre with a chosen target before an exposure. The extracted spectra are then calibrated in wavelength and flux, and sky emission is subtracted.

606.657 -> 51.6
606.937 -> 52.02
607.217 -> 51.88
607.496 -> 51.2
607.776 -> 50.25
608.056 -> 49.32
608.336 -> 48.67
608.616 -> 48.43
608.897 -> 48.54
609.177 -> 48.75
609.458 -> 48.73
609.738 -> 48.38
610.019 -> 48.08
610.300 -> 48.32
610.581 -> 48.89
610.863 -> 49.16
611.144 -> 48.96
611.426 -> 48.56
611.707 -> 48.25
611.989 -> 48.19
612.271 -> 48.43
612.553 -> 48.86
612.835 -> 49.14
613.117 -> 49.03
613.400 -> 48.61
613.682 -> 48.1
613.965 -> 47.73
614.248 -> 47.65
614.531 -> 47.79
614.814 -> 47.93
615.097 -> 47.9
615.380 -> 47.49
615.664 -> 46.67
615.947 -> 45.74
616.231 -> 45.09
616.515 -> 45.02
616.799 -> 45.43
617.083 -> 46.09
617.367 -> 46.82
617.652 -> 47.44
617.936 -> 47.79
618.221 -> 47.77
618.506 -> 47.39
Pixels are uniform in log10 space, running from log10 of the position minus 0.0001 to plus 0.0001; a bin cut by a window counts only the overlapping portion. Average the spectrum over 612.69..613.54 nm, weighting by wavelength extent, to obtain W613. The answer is 48.9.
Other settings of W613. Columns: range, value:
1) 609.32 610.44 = 48.4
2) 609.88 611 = 48.6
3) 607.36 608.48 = 49.9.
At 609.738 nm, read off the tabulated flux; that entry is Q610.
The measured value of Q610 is 48.38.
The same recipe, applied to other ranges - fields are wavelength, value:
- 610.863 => 49.16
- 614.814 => 47.93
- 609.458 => 48.73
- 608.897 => 48.54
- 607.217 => 51.88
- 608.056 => 49.32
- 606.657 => 51.6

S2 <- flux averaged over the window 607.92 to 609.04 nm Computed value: 48.7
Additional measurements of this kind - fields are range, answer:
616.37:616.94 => 45.2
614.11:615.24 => 47.8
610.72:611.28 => 49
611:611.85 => 48.6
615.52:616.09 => 46.2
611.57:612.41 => 48.3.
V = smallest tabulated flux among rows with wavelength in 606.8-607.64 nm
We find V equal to 51.2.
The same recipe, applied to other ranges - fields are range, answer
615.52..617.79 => 45.02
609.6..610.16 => 48.08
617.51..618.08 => 47.44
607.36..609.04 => 48.43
